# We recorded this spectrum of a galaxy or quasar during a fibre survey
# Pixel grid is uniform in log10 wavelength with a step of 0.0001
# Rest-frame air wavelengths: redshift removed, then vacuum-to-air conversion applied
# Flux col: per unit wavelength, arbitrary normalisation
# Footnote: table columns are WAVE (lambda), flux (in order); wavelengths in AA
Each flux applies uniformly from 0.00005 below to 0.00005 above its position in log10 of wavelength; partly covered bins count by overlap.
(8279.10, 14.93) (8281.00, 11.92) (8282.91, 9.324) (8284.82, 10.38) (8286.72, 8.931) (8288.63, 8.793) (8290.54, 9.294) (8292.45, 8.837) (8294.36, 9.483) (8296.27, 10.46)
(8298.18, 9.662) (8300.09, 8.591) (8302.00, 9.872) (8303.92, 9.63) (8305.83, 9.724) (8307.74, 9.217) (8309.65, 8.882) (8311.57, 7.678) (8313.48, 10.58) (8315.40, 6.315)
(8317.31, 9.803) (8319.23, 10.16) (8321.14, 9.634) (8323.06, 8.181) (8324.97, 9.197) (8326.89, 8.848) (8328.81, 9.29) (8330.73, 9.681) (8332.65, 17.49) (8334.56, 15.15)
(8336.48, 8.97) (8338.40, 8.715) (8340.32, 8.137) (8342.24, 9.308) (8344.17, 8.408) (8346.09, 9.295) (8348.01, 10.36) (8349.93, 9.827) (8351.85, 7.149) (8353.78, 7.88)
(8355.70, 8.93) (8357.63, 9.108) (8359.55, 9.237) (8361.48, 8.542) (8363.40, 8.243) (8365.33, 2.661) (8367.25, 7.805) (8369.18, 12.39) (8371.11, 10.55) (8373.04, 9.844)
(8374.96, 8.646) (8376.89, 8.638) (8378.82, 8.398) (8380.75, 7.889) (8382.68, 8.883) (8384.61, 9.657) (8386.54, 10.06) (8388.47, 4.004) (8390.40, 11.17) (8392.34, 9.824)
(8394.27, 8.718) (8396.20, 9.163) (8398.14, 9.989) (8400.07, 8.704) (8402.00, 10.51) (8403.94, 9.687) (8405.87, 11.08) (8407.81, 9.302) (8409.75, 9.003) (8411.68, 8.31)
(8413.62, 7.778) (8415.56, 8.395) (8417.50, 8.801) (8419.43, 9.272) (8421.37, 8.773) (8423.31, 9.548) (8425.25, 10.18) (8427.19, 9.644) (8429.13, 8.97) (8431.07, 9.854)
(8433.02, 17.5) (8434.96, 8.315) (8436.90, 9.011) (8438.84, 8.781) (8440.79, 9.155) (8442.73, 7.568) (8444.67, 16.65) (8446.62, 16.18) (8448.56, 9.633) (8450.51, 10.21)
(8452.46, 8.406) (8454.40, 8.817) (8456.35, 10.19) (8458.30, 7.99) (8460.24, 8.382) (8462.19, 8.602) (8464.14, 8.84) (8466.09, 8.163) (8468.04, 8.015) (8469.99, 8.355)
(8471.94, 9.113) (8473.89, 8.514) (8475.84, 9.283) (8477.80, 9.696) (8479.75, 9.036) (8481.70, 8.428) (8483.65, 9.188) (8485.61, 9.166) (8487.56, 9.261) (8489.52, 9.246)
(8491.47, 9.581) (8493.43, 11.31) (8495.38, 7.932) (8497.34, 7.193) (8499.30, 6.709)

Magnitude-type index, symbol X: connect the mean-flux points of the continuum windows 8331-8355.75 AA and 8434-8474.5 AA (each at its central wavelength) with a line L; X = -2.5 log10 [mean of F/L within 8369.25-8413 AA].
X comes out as 0.06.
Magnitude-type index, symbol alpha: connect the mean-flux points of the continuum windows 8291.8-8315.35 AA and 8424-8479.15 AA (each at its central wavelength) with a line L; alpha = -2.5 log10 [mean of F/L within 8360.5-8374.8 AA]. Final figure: 0.11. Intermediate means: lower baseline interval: 9.27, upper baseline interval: 9.78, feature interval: 8.58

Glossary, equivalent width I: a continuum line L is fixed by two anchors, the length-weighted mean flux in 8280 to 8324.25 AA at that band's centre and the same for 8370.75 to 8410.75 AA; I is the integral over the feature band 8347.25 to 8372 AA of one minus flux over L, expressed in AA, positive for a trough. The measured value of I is 1.6 AA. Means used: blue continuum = 9.37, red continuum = 9.21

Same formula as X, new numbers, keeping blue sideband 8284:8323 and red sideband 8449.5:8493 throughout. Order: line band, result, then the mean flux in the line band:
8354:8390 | 0.072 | 8.56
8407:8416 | 0.064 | 8.55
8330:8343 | -0.205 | 11.1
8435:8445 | -0.074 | 9.65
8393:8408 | -0.067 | 9.67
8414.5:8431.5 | -0.024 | 9.25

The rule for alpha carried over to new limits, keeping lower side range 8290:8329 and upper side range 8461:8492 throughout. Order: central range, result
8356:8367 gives 0.188 mag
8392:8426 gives -0.029 mag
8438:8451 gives -0.246 mag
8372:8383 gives 0.043 mag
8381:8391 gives 0.056 mag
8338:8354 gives 0.037 mag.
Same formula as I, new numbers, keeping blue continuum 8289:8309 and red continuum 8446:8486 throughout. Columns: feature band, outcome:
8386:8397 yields 0.6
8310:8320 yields 0.6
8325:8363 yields -1.2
